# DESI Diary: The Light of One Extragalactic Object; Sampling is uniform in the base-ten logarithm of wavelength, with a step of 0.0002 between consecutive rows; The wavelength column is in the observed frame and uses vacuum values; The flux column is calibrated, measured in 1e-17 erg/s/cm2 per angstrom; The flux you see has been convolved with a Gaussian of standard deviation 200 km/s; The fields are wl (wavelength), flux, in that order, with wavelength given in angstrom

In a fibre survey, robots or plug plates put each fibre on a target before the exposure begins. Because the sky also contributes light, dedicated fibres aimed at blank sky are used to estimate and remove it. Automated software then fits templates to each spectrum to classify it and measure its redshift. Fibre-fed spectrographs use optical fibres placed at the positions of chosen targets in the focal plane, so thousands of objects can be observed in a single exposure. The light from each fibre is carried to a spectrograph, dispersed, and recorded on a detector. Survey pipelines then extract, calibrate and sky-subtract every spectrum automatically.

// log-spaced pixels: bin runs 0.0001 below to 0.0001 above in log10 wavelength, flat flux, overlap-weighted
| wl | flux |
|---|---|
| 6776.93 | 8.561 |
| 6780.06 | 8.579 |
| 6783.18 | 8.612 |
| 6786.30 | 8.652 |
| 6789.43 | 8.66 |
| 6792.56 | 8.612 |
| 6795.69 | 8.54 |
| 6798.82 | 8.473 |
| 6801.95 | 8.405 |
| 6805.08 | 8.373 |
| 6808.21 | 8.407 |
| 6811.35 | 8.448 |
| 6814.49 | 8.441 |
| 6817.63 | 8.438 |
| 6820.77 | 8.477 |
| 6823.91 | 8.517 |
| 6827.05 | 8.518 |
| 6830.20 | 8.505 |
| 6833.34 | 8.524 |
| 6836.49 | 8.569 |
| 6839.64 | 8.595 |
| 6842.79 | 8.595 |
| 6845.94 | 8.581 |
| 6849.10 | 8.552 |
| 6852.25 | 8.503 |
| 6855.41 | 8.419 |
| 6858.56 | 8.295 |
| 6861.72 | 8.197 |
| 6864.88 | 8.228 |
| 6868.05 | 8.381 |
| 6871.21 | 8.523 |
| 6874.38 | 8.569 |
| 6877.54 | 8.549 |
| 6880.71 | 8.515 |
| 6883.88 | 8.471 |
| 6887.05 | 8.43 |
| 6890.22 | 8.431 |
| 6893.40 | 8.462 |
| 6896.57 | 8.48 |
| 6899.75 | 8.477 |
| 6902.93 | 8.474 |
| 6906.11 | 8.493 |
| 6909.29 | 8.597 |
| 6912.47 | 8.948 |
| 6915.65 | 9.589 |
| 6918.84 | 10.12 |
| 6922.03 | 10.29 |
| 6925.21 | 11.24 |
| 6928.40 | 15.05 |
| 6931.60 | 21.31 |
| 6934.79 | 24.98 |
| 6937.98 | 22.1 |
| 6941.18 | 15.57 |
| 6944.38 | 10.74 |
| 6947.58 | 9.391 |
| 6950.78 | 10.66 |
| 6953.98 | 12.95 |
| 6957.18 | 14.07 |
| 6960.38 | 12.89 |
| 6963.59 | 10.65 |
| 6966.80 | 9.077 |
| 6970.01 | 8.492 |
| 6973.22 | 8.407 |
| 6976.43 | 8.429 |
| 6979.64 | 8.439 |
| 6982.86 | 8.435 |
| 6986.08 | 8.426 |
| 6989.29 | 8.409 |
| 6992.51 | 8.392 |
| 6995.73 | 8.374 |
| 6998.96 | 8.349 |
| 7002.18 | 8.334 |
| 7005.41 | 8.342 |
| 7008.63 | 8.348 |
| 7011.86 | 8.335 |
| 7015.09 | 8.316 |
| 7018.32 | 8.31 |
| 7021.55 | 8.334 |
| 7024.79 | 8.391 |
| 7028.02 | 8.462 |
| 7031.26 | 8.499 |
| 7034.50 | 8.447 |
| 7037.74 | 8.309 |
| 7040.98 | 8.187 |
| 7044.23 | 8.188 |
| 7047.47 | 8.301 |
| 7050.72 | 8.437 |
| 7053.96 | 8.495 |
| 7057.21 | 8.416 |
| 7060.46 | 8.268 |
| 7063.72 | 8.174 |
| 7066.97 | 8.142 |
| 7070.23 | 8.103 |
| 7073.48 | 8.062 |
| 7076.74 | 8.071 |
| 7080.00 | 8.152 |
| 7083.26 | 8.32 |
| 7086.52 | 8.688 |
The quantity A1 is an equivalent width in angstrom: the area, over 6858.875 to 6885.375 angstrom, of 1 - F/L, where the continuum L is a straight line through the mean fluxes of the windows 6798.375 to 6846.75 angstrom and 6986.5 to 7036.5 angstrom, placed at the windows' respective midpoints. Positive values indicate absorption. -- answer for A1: 0.12 angstrom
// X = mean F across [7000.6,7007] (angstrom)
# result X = 8.33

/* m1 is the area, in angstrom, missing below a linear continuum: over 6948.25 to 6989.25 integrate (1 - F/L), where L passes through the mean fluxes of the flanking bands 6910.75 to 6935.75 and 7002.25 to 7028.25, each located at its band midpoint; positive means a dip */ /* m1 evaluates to 4.0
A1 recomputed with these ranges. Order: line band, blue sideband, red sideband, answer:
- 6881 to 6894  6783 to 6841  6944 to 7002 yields 0.84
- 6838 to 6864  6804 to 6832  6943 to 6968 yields 1.96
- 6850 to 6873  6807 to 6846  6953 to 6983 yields 1.43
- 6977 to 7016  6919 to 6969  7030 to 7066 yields 9.43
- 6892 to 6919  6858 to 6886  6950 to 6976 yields 1.49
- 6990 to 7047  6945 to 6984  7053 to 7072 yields 4.79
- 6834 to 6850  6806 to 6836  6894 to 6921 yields 0.01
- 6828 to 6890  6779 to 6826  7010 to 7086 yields -0.09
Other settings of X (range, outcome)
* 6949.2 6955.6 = 11.8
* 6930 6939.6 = 22.8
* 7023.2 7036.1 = 8.45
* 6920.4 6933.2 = 14.5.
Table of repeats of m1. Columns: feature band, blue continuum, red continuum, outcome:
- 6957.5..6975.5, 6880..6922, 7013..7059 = -3.3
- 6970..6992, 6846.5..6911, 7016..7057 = -0.1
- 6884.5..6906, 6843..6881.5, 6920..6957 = 5.2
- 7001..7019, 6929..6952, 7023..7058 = 4.1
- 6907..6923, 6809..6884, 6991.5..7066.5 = -1.9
